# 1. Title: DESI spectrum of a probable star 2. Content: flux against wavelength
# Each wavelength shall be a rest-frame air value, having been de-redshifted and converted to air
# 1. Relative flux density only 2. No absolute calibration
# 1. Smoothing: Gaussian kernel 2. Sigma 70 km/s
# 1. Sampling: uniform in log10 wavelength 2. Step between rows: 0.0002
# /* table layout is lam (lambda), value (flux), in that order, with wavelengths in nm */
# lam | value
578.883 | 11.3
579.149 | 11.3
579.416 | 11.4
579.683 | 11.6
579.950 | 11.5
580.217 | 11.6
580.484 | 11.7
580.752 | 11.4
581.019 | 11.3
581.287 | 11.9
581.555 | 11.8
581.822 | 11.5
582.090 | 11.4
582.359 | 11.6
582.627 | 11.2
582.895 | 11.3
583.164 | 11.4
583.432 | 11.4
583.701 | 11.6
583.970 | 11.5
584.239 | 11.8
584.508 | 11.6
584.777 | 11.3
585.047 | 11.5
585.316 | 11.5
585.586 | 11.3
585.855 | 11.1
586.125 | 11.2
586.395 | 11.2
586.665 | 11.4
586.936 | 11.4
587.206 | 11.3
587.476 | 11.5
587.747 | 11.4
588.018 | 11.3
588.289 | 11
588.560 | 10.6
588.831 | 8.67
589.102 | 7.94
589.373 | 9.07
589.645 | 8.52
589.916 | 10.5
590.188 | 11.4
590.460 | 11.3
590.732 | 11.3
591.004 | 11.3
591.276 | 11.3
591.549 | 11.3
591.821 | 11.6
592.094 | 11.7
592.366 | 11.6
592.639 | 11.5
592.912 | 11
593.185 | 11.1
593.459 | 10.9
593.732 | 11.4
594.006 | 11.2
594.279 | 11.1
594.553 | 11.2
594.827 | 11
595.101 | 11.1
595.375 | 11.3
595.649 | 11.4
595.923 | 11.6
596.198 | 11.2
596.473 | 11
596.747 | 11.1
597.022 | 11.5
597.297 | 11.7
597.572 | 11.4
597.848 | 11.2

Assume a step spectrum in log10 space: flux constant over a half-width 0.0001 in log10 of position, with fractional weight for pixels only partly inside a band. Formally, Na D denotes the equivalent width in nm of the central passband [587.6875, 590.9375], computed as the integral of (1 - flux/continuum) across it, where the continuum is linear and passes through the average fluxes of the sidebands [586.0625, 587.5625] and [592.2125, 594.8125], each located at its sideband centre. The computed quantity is 0.30 nm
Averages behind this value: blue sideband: 11.3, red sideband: 11.2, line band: 10.2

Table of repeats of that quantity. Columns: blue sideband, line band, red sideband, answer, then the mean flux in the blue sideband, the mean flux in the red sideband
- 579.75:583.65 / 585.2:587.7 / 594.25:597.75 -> 0.02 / 11.5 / 11.3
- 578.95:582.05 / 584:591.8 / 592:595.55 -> 0.32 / 11.5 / 11.2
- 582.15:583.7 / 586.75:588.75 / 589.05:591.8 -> -0.06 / 11.4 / 10.5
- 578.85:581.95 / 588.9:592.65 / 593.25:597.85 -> 0.22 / 11.5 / 11.3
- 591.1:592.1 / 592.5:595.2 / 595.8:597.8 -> 0.06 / 11.4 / 11.3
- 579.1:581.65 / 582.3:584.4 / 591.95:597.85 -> 0.00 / 11.6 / 11.3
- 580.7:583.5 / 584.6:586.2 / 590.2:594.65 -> 0.01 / 11.5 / 11.3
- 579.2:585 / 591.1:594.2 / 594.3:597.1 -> -0.01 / 11.5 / 11.2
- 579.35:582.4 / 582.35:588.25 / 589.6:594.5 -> 0.01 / 11.6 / 11.2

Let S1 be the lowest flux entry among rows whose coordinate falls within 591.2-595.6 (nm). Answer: 10.9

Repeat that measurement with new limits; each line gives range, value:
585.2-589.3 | 7.94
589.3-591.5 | 8.52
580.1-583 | 11.2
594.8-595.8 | 11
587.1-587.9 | 11.3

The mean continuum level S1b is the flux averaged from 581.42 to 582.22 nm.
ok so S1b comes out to 11.6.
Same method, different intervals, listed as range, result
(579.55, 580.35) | 11.6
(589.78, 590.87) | 11.1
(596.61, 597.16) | 11.3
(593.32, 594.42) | 11.1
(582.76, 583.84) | 11.4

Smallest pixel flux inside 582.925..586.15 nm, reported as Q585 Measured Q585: 11.1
